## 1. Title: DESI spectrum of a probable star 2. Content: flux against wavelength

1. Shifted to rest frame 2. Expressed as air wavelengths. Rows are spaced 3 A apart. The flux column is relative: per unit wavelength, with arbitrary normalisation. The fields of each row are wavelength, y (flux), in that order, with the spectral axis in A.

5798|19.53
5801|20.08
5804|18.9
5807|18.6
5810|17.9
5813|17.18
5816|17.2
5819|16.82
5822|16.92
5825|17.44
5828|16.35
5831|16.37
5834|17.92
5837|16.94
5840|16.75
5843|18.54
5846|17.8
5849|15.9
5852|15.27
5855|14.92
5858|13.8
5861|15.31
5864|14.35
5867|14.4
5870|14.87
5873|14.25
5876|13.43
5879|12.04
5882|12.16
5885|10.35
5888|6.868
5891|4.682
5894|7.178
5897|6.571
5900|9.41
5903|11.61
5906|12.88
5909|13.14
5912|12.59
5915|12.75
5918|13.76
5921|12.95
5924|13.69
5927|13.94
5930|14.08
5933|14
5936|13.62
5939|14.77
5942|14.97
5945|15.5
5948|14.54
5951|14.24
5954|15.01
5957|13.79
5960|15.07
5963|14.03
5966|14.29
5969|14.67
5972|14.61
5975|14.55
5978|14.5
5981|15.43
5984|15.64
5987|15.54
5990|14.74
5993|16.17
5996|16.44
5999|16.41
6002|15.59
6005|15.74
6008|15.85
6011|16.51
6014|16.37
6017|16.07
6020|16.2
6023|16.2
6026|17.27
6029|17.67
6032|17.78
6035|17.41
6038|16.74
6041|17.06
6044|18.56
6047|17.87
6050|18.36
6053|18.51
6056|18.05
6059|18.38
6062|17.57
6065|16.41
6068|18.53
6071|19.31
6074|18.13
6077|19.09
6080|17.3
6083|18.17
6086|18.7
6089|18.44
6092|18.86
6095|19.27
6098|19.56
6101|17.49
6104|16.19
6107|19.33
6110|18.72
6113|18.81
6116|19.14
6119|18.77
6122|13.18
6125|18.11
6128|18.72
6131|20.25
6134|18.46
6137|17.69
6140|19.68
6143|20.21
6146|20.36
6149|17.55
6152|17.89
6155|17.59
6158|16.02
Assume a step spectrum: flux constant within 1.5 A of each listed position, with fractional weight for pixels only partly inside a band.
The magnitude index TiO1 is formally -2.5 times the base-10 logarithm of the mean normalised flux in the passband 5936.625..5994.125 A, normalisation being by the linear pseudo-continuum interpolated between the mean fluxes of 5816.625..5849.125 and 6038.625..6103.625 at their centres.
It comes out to 0.19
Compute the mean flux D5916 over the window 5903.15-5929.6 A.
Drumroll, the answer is 13.2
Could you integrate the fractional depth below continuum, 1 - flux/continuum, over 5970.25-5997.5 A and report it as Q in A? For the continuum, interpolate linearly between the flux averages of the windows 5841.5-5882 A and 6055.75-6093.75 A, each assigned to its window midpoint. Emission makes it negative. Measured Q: 2.5 A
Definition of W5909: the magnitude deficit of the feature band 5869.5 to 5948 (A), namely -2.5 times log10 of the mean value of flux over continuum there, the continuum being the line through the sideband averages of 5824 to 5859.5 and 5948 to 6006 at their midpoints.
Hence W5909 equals 0.28 mag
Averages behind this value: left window 16.5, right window 15.1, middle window 12.2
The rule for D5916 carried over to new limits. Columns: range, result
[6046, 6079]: 18.2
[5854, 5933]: 12.2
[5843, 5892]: 13.4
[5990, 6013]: 16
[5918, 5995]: 14.6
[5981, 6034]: 16.2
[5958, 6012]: 15.3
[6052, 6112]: 18.3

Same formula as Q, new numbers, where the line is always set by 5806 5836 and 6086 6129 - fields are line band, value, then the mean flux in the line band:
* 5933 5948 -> 2.6 A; 14.6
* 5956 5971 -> 2.8 A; 14.4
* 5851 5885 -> 6.9 A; 13.9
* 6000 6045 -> 3.0 A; 16.7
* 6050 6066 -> 0.1 A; 17.9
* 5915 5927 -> 2.8 A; 13.4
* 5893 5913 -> 8.0 A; 10.5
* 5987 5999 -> 1.3 A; 15.8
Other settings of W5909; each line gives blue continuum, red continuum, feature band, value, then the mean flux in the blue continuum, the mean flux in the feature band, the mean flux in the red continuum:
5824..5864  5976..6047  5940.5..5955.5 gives 0.104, 16.3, 14.9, 16.4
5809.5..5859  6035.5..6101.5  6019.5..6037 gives 0.050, 16.7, 17.1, 18.2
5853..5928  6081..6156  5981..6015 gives -0.056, 12.1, 15.9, 18.4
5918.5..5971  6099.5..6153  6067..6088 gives -0.072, 14.3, 18.5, 18.4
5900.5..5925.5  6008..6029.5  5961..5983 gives 0.018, 12.8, 14.6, 16.5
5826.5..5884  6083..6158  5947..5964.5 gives 0.142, 15.3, 14.4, 18.4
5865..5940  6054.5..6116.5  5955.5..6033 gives -0.032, 12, 15.6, 18.3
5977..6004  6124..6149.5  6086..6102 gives -0.041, 15.6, 18.8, 19.1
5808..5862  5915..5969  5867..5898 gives 0.432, 16.7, 10.5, 14.2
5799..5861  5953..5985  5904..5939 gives 0.154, 17.1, 13.4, 14.7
